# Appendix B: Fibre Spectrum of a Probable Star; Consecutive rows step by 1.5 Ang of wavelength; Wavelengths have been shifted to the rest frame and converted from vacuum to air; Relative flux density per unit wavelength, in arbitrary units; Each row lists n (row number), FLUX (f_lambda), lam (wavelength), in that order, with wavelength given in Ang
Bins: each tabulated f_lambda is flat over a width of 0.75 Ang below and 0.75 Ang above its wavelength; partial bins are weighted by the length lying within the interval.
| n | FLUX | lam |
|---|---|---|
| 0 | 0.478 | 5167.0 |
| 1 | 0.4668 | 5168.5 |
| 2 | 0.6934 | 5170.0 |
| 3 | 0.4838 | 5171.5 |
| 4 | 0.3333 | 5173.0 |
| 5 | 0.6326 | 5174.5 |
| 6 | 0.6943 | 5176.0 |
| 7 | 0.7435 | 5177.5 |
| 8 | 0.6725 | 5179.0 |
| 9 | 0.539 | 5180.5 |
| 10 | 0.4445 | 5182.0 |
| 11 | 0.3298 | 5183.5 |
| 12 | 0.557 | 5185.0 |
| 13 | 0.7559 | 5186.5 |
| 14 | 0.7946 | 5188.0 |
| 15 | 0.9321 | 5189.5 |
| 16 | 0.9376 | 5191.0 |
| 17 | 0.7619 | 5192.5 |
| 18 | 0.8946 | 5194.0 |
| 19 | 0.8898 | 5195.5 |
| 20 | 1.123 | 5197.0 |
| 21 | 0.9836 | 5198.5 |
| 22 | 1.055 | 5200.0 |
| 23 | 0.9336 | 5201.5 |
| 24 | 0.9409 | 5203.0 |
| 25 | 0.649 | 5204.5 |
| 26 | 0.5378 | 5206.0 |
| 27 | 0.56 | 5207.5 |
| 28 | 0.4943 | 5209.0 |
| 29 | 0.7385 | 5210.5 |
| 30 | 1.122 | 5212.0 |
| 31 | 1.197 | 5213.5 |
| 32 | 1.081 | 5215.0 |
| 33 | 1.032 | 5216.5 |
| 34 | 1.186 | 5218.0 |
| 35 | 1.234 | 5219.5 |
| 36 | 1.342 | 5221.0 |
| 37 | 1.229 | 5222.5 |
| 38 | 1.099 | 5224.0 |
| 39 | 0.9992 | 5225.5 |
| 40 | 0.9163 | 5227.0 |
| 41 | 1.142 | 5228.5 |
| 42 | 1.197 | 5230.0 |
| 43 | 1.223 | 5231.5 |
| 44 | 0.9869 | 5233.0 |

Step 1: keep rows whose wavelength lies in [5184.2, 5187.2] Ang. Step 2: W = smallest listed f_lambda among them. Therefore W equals 0.557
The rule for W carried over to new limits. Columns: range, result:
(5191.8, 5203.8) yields 0.7619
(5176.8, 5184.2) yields 0.3298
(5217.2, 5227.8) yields 0.9163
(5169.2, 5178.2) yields 0.3333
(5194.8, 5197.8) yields 0.8898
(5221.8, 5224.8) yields 1.099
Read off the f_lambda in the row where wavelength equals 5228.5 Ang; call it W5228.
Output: 1.142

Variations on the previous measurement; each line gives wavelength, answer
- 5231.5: 1.223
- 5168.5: 0.4668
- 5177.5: 0.7435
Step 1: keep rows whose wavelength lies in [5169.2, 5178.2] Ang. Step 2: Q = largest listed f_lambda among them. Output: 0.7435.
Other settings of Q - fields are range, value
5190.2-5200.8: 1.123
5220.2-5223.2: 1.342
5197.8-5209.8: 1.055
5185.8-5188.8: 0.7946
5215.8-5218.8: 1.186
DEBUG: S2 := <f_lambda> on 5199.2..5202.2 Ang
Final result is 0.995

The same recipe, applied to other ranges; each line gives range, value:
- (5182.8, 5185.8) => 0.451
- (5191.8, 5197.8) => 0.919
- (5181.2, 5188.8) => 0.578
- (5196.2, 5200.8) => 1.05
